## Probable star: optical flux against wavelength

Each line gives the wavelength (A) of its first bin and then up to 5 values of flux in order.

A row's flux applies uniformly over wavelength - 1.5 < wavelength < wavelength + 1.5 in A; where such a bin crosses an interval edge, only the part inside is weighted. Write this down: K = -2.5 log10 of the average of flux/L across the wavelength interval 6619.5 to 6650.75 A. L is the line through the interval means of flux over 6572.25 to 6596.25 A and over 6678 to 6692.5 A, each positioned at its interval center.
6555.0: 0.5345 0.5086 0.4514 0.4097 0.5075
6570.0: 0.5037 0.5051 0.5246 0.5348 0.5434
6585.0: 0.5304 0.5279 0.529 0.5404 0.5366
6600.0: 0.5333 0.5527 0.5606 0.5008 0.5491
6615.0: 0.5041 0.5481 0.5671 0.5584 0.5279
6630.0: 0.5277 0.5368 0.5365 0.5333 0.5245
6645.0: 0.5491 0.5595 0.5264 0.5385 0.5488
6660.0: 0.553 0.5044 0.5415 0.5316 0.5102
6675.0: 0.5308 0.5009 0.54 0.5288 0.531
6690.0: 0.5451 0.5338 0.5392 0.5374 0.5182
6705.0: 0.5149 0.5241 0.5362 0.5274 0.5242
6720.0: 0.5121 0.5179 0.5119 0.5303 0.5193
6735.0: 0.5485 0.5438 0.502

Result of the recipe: -0.02 mag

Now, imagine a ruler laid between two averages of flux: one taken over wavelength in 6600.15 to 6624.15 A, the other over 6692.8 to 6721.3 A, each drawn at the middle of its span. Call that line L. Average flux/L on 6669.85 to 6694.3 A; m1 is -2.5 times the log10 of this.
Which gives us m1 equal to 0.01 mag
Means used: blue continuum 0.541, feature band 0.528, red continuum 0.527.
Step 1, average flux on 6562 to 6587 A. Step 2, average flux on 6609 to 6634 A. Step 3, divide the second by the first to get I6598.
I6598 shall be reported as 1.1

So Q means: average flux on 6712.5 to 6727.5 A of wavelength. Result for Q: 0.519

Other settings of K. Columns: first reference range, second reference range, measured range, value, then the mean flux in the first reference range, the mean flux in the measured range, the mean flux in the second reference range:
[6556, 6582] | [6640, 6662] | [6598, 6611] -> -0.04 mag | 0.497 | 0.537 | 0.542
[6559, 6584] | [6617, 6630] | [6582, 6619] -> -0.02 mag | 0.498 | 0.535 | 0.548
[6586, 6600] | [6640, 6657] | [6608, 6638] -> 0.00 mag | 0.533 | 0.536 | 0.54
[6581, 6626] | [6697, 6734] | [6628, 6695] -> -0.01 mag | 0.539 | 0.533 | 0.523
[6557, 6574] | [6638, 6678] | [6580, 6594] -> -0.09 mag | 0.479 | 0.534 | 0.533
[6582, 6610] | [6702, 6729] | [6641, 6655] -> -0.02 mag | 0.536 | 0.54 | 0.521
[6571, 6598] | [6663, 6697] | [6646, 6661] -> -0.03 mag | 0.53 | 0.545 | 0.529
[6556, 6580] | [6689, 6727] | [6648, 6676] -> -0.04 mag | 0.493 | 0.533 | 0.526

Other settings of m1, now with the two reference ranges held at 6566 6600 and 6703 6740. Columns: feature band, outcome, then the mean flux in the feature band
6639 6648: -0.029 mag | 0.54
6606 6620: -0.009 mag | 0.531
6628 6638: -0.015 mag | 0.533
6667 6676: 0.002 mag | 0.525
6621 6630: -0.037 mag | 0.545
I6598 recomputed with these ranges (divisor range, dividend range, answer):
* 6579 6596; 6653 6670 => 1.00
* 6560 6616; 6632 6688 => 1.03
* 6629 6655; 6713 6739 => 0.98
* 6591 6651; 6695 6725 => 0.97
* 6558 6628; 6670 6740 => 1.01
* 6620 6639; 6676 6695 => 0.98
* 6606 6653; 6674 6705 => 0.99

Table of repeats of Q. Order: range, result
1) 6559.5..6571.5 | 0.468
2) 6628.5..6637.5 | 0.534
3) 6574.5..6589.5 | 0.532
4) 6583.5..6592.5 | 0.529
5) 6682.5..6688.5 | 0.53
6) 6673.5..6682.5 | 0.524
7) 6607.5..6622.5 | 0.534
